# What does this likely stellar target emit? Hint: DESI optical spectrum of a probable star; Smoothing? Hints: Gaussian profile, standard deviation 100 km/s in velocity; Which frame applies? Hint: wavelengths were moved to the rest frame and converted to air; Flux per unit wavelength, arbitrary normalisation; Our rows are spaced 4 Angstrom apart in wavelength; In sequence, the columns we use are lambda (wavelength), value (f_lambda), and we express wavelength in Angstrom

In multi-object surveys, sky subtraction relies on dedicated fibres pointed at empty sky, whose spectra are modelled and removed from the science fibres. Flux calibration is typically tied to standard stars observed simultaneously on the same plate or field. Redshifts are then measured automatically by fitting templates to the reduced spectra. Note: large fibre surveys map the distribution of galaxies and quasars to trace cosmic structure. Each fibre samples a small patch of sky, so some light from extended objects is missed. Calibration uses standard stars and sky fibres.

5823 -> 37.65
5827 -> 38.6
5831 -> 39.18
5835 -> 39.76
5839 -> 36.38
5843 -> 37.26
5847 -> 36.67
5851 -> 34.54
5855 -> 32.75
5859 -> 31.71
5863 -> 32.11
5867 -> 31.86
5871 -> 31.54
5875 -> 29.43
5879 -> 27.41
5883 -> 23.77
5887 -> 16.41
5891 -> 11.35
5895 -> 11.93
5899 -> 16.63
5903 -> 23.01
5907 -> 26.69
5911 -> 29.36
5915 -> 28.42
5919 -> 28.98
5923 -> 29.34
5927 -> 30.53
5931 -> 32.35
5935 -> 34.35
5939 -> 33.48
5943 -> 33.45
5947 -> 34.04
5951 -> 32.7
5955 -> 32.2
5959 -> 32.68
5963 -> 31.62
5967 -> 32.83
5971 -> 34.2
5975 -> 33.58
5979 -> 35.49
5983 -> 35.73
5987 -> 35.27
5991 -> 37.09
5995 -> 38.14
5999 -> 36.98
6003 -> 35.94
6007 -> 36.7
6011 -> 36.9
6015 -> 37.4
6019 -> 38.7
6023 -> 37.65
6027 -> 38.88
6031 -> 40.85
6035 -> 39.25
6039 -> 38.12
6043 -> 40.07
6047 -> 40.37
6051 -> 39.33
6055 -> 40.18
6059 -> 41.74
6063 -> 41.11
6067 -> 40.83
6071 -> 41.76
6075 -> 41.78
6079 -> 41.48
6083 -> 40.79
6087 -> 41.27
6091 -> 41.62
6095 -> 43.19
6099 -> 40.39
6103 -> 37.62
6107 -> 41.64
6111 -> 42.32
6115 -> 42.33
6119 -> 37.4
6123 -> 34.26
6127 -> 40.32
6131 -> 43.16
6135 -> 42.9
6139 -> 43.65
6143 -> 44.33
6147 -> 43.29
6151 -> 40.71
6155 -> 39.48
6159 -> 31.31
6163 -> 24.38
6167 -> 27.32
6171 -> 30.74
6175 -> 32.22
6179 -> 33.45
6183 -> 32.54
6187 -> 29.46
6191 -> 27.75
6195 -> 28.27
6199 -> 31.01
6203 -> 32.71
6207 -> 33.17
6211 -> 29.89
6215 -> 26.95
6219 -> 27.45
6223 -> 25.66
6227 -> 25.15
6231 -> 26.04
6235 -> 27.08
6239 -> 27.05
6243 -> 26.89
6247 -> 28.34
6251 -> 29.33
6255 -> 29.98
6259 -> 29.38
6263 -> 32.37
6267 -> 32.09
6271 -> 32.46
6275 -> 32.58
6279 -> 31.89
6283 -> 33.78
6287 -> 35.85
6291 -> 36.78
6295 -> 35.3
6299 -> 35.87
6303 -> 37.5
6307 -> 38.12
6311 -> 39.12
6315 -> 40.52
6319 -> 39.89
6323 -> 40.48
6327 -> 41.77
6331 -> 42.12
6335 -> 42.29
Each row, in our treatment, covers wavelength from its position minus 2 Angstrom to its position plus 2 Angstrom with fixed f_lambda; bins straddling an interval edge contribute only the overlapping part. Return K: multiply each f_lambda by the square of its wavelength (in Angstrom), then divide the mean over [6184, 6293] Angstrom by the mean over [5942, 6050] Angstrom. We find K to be 0.90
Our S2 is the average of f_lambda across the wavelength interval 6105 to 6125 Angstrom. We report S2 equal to 39.6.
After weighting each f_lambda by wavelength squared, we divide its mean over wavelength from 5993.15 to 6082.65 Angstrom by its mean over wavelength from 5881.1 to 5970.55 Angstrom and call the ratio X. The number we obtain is 1.5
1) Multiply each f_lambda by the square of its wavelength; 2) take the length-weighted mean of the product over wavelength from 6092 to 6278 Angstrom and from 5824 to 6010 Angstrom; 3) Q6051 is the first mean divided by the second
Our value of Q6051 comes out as 1.2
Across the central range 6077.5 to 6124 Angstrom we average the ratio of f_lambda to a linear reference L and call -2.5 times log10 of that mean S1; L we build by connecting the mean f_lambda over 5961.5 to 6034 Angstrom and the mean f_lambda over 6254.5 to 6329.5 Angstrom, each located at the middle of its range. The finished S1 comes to -0.12 mag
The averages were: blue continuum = 36.4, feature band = 40.5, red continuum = 35.7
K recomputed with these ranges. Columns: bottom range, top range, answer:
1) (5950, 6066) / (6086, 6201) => 1.04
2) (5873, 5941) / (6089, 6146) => 1.73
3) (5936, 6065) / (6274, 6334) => 1.13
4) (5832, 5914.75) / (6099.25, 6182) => 1.46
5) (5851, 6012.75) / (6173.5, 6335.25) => 1.19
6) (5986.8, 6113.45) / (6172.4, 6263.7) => 0.78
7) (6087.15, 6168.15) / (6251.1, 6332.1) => 0.96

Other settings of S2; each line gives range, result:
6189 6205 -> 29.9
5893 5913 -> 21.5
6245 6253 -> 28.8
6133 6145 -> 43.6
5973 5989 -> 35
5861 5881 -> 30.5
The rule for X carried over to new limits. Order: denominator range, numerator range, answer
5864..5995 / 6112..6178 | 1.36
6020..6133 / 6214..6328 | 0.86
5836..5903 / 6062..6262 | 1.38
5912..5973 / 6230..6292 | 1.06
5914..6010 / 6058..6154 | 1.28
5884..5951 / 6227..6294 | 1.30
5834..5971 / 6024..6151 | 1.47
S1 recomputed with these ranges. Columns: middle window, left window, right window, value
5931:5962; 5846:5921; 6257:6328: -0.19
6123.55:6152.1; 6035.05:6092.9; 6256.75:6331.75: -0.08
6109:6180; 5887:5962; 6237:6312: -0.21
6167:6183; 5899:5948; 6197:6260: -0.10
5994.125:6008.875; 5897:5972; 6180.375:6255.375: -0.23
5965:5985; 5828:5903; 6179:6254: -0.19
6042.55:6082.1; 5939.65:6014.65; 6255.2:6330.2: -0.17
